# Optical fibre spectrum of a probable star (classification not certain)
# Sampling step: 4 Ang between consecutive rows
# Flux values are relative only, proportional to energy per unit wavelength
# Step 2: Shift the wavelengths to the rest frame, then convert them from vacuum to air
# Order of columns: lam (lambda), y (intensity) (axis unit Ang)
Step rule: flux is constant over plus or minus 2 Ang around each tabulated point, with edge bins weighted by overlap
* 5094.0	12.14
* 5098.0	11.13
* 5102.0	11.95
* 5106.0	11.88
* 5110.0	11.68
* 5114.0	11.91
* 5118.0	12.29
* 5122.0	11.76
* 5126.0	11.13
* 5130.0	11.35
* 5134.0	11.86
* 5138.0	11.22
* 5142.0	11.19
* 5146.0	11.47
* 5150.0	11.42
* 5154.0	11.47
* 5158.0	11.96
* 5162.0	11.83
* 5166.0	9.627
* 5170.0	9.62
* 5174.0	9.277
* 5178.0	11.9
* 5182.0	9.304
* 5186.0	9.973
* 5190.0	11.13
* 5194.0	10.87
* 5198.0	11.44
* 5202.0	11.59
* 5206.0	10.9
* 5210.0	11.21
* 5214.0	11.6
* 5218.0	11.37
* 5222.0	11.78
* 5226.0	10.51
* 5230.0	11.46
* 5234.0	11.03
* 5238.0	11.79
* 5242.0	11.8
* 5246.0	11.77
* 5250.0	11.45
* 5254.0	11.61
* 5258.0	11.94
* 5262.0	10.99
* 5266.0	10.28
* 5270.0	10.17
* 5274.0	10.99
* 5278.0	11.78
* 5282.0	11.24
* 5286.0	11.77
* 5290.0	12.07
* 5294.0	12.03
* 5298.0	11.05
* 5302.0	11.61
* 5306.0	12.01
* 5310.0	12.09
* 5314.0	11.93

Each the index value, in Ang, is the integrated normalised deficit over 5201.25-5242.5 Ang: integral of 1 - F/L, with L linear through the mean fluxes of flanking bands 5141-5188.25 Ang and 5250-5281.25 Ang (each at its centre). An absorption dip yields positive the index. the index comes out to -1.4 Ang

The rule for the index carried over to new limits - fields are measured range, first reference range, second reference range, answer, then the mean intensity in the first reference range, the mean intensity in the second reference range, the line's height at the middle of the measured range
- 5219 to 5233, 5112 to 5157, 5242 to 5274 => 0.1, 11.6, 11.2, 11.3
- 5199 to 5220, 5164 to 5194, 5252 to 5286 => -1.7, 10.2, 11.2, 10.5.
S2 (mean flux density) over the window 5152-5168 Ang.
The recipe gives 11.2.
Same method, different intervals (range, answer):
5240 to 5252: 11.7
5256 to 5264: 11.5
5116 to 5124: 12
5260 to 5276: 10.6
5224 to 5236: 11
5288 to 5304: 11.7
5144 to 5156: 11.5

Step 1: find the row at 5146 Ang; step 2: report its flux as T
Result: 11.47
